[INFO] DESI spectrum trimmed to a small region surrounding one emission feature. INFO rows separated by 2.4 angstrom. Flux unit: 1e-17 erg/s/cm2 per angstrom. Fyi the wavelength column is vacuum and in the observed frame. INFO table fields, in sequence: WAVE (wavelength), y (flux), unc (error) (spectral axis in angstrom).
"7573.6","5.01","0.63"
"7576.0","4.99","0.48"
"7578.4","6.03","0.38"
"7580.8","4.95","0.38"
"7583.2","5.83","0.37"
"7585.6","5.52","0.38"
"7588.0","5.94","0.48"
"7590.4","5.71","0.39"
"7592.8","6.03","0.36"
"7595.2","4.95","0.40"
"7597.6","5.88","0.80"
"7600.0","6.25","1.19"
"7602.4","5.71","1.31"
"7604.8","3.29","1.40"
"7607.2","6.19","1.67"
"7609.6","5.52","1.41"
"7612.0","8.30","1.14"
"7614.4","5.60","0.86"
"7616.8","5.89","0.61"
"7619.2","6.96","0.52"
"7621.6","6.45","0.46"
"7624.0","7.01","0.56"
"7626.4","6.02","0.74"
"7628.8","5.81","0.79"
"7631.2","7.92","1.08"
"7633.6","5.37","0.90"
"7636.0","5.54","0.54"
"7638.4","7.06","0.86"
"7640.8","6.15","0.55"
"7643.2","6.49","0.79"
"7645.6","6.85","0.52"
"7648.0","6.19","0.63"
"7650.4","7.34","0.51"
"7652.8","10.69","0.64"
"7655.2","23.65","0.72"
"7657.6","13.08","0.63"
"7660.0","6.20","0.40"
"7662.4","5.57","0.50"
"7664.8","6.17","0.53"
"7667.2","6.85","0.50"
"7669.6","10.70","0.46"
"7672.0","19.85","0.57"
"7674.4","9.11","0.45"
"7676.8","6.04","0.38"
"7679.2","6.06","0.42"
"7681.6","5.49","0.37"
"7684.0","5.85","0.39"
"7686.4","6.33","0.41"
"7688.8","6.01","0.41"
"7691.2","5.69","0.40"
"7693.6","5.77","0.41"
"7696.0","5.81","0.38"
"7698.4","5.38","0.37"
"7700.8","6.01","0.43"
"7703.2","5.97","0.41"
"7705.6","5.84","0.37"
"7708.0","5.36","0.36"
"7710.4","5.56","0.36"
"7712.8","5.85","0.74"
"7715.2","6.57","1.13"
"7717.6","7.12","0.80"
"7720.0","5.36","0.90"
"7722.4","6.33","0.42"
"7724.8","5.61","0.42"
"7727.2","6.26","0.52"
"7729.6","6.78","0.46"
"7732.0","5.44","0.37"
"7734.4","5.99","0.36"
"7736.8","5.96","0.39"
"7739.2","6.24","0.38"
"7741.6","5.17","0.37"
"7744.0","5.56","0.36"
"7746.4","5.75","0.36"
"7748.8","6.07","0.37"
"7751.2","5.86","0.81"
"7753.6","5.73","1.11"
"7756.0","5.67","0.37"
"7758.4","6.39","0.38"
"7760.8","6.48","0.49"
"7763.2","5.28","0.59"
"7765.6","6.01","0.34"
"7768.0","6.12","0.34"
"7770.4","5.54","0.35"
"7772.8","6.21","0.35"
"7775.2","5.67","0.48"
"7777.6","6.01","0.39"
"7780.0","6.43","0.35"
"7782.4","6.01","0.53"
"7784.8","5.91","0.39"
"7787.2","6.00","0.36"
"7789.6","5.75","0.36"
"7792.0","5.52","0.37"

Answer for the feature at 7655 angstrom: [S II] 6716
